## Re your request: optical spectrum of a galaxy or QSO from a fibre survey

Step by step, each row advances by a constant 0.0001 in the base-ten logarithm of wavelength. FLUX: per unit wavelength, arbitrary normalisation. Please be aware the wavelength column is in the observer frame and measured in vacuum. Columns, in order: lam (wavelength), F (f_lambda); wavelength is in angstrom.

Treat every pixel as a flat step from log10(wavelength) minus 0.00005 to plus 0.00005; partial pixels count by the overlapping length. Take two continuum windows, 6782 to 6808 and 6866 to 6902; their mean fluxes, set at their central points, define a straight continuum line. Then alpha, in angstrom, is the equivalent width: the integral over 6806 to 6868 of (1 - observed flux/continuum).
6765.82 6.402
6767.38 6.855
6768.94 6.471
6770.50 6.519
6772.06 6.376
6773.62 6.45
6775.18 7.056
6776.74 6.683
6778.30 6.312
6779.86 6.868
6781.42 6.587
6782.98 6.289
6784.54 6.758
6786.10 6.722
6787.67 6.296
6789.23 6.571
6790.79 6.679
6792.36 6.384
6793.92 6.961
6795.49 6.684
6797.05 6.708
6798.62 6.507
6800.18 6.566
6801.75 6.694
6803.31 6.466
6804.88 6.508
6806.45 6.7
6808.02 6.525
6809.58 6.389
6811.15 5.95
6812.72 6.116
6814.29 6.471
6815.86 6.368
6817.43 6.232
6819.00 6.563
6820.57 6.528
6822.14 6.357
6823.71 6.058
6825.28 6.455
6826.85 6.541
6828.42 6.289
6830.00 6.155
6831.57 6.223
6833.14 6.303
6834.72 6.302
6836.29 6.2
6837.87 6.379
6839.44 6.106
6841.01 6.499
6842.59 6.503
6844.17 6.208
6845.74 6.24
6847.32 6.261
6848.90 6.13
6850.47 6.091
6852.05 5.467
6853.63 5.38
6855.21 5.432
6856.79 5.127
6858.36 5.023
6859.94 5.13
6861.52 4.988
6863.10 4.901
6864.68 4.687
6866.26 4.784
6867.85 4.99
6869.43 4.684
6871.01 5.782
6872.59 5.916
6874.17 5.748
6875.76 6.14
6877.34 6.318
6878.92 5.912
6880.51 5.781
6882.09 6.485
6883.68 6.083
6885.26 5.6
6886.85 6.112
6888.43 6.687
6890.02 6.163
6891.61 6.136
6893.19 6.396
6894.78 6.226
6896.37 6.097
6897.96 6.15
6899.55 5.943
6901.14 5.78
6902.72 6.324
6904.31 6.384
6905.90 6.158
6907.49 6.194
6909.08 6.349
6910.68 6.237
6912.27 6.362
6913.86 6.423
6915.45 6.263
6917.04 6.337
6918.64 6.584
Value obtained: 3.0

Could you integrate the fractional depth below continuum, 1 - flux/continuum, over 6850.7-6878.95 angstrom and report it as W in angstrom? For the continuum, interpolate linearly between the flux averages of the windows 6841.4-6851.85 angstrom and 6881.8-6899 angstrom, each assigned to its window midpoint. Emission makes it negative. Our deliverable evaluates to 3.8 angstrom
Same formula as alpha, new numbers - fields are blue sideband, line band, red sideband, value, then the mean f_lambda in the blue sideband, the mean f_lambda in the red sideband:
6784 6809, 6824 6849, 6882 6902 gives 0.4 angstrom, 6.61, 6.13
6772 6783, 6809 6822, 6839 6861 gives -0.3 angstrom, 6.61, 5.81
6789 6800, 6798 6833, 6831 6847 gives 0.5 angstrom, 6.64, 6.3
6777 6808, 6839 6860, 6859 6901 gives 0.7 angstrom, 6.59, 5.76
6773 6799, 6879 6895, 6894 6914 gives 0.3 angstrom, 6.62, 6.19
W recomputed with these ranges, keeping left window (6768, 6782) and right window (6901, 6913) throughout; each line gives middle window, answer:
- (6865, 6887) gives 2.2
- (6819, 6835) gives 0.3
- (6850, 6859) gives 1.4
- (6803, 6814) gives 0.2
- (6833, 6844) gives 0.2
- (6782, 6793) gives 0.0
